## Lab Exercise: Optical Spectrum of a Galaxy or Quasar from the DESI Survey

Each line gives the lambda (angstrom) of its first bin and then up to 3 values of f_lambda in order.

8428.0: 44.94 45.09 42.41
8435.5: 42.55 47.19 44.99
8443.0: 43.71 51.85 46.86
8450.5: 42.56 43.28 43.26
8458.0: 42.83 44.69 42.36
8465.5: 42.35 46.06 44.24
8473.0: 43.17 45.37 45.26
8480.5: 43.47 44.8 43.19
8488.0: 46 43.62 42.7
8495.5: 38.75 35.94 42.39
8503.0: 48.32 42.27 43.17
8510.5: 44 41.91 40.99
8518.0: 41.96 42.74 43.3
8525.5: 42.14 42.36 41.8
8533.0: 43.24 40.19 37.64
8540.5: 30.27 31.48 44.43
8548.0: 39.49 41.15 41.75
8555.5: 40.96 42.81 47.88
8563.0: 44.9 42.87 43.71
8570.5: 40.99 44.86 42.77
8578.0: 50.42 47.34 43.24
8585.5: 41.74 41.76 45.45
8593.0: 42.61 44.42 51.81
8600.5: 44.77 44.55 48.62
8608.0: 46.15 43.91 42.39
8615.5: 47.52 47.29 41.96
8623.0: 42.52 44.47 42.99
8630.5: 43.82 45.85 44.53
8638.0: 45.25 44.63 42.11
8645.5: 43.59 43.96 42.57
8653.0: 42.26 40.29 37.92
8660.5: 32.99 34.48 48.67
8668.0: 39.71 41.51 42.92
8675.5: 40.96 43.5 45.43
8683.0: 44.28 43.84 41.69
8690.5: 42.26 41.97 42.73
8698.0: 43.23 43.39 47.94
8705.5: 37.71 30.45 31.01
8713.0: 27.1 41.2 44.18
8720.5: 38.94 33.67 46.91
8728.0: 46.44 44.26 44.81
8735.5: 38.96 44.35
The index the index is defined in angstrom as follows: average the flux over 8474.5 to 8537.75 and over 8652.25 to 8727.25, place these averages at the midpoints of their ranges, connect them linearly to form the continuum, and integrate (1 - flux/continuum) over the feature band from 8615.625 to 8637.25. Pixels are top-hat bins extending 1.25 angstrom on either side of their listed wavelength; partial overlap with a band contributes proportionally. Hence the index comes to -1.6 angstrom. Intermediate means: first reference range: 42.7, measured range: 44.4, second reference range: 40.5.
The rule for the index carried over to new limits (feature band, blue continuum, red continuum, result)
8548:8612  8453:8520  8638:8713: -3.3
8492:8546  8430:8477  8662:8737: 3.3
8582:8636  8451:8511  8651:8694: -3.3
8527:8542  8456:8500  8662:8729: 1.3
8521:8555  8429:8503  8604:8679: 2.7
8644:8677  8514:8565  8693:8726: -1.1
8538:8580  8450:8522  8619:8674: 0.8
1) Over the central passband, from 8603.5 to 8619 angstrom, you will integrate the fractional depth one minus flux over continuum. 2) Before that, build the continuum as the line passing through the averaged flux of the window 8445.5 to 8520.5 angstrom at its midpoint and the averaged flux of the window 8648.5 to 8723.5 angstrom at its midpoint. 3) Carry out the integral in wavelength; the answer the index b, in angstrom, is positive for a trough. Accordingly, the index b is -1.6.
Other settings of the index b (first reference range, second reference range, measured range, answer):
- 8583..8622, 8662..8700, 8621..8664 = 1.65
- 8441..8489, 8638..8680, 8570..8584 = -0.78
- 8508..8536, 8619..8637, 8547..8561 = 0.23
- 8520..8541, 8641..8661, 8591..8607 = -2.01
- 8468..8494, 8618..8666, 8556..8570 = -0.24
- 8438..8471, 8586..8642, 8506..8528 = 1.09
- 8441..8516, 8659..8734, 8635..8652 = -0.88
